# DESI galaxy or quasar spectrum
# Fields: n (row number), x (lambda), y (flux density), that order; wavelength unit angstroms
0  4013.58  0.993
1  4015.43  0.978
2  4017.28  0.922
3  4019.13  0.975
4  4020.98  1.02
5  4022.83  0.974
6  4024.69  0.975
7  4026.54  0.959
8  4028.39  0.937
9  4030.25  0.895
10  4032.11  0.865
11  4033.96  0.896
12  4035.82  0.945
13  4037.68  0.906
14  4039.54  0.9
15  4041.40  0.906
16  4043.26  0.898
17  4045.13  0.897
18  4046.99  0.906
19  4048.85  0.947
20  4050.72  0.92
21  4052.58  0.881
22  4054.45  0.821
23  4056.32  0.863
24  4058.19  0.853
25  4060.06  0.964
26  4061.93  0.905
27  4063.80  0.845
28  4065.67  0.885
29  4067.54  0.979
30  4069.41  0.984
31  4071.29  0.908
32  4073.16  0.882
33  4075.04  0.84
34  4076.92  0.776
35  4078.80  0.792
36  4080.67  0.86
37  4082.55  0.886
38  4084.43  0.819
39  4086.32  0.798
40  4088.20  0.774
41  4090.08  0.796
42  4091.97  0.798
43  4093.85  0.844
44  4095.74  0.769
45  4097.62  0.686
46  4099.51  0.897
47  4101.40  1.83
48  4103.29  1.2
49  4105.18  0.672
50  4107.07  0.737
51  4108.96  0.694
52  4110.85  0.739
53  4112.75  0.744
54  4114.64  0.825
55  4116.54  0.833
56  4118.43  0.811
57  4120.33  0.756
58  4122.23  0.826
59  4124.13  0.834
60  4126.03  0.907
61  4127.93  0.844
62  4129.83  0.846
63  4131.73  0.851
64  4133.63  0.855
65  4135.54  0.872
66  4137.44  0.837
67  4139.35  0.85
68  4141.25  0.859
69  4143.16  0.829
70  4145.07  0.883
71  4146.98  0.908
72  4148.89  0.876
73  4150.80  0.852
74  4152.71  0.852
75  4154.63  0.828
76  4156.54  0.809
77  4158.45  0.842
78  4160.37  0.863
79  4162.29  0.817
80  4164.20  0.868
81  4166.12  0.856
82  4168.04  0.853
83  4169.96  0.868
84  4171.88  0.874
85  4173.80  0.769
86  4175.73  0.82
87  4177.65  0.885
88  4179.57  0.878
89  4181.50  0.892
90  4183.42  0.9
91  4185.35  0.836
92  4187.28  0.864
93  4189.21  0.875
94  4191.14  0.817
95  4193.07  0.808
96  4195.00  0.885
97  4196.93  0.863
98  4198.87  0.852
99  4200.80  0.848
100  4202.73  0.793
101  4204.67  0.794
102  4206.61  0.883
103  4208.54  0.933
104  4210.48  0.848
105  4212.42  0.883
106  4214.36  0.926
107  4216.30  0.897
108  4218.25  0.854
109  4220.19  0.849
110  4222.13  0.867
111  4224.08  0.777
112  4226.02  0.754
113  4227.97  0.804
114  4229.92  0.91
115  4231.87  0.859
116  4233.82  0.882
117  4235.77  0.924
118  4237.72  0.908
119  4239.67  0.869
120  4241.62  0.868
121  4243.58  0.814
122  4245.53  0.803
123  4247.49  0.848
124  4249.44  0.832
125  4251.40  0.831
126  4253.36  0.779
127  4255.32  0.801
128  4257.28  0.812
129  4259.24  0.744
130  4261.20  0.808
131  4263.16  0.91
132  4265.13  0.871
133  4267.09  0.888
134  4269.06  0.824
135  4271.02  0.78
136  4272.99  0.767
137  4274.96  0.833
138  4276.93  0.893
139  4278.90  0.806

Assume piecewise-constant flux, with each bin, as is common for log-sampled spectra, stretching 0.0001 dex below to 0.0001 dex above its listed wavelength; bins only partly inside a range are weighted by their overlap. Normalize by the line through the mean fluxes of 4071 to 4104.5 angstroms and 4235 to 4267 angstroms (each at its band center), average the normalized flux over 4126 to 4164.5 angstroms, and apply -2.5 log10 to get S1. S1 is 0.028 mag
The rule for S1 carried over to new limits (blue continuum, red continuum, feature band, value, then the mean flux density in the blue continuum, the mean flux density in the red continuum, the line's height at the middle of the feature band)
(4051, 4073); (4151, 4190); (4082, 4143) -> 0.03 mag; 0.899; 0.852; 0.877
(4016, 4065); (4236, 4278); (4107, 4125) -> 0.14 mag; 0.915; 0.834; 0.887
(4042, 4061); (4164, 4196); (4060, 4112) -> 0.01 mag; 0.895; 0.855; 0.884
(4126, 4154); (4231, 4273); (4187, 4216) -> -0.01 mag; 0.86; 0.839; 0.848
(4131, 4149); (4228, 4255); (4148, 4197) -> 0.01 mag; 0.861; 0.853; 0.859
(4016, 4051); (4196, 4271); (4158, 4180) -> 0.03 mag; 0.929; 0.847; 0.873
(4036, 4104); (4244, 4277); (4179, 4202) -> -0.01 mag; 0.9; 0.823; 0.851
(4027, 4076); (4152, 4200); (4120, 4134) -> 0.03 mag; 0.902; 0.851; 0.871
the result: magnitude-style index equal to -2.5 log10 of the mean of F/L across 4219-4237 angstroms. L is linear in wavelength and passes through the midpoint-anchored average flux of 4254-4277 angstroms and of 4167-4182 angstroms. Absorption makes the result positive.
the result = -0.02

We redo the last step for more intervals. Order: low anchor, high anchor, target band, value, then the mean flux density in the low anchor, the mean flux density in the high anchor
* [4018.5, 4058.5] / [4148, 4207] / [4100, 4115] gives -0.06 mag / 0.916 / 0.849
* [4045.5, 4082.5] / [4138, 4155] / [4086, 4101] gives 0.05 mag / 0.885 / 0.86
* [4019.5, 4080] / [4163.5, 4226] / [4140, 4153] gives 0.01 mag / 0.904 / 0.855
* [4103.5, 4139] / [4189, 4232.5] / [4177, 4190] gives -0.05 mag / 0.814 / 0.851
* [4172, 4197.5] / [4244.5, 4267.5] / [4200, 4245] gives -0.02 mag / 0.854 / 0.826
